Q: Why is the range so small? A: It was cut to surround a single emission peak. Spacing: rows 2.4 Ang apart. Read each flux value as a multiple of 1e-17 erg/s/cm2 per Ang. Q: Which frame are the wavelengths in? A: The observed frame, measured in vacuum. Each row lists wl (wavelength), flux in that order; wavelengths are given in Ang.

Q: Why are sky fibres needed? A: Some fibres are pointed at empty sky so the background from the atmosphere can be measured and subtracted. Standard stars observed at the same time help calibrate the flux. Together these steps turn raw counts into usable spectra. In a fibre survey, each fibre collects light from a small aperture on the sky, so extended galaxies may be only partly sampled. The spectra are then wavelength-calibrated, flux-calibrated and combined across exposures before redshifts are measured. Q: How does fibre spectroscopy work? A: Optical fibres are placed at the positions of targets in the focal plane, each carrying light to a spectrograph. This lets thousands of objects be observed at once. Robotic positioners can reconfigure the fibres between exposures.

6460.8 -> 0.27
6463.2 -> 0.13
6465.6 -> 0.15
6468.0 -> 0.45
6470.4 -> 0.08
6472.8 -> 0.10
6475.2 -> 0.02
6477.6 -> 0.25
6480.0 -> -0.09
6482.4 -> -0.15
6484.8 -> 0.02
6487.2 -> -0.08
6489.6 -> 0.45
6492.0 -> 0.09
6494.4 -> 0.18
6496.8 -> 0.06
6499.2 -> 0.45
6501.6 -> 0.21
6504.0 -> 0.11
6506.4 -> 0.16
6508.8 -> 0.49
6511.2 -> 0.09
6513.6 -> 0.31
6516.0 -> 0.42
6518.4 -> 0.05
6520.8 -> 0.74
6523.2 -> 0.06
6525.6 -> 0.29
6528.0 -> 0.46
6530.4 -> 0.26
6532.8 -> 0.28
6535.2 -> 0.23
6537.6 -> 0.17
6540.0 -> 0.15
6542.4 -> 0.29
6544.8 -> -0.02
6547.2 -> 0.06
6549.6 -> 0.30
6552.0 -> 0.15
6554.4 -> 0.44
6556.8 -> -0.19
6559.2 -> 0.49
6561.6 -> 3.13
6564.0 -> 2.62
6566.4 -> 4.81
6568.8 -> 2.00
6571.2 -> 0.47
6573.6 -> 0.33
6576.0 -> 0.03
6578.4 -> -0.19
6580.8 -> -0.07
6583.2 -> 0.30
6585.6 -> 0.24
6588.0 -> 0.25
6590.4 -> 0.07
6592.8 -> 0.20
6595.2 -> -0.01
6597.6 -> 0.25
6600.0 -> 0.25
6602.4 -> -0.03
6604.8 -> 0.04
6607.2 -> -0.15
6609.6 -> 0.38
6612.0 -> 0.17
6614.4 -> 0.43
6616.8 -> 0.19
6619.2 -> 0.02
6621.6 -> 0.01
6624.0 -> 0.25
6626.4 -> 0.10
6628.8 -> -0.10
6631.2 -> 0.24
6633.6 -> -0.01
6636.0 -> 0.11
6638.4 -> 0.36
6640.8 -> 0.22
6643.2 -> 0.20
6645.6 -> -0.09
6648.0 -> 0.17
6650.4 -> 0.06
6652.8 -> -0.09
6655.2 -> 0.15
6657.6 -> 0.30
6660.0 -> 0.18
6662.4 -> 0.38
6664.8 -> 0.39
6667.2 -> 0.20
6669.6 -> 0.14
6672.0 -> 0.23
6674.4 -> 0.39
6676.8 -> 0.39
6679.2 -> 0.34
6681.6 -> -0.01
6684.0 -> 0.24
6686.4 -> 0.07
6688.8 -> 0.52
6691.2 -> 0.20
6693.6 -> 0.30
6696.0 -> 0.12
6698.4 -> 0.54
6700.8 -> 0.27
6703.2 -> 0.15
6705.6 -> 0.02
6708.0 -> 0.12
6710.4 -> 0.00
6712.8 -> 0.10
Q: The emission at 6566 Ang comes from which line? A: [O II]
